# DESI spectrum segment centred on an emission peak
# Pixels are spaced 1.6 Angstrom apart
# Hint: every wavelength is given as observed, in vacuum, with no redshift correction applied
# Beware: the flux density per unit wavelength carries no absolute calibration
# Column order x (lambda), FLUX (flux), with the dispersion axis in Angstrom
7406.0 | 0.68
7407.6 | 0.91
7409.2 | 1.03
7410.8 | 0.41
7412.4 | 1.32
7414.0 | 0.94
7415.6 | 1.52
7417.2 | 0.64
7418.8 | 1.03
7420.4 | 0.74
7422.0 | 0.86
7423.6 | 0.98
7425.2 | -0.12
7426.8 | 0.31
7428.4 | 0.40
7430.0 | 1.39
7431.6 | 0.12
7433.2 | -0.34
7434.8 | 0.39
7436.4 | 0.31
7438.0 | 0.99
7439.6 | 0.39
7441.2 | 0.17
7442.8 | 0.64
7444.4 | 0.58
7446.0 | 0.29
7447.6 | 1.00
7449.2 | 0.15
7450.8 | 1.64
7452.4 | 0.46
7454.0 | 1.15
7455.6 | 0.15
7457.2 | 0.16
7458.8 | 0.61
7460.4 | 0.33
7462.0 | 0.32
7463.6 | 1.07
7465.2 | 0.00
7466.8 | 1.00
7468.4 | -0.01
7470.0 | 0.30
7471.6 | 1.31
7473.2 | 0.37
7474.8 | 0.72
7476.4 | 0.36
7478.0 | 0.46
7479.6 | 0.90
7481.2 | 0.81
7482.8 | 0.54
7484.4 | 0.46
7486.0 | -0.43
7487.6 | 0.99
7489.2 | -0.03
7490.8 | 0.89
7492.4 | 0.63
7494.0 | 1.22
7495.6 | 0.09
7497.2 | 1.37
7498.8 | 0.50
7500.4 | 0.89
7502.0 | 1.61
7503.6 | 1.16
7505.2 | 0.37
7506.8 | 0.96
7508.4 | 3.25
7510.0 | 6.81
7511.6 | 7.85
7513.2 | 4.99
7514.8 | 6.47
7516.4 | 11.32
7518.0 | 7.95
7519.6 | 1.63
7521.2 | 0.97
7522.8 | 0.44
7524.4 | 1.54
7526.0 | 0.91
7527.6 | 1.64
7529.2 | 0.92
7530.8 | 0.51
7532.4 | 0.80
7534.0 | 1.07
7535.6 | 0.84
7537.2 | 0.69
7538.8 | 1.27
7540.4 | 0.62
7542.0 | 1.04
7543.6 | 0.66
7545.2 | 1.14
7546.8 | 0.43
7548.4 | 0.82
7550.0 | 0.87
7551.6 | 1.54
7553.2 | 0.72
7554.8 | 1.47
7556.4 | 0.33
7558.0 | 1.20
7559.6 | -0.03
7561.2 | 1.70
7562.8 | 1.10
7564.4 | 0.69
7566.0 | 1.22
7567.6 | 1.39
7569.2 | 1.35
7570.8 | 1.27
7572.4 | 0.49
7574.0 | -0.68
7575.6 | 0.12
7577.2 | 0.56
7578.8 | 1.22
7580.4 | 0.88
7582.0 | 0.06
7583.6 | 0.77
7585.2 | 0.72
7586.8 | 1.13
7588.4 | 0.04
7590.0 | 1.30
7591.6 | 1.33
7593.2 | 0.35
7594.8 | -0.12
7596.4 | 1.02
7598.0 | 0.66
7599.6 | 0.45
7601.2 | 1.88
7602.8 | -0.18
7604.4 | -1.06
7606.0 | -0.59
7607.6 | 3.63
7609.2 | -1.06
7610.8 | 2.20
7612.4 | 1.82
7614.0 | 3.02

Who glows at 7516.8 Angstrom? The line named [O II]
